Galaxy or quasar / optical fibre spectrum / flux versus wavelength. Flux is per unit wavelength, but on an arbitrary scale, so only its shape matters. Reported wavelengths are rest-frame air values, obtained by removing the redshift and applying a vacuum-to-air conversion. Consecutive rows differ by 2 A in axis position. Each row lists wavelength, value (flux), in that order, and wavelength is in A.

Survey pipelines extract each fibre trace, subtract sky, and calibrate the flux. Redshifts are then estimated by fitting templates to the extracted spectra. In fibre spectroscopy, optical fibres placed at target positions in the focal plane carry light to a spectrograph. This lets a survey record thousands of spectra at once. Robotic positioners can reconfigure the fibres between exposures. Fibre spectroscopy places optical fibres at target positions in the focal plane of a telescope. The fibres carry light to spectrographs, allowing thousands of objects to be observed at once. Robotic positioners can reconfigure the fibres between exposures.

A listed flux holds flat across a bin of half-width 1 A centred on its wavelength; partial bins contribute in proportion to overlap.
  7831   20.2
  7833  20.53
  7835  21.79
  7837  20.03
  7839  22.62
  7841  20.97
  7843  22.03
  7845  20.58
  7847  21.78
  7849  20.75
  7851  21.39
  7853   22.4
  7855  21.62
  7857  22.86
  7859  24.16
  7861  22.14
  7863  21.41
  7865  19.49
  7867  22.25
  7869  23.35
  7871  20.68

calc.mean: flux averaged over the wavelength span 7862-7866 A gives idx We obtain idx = 20.4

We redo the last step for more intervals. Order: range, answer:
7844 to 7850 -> 21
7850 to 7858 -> 22.1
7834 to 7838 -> 20.9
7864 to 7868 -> 20.9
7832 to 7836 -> 21.2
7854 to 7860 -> 22.9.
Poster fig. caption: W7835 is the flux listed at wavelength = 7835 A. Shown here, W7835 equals 21.79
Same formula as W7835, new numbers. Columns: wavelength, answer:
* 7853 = 22.4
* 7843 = 22.03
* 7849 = 20.75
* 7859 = 24.16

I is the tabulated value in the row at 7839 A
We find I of 22.62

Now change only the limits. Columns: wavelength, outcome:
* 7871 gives 20.68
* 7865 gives 19.49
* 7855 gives 21.62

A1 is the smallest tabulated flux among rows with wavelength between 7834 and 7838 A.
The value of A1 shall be 20.03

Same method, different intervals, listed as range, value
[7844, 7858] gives 20.58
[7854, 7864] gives 21.41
